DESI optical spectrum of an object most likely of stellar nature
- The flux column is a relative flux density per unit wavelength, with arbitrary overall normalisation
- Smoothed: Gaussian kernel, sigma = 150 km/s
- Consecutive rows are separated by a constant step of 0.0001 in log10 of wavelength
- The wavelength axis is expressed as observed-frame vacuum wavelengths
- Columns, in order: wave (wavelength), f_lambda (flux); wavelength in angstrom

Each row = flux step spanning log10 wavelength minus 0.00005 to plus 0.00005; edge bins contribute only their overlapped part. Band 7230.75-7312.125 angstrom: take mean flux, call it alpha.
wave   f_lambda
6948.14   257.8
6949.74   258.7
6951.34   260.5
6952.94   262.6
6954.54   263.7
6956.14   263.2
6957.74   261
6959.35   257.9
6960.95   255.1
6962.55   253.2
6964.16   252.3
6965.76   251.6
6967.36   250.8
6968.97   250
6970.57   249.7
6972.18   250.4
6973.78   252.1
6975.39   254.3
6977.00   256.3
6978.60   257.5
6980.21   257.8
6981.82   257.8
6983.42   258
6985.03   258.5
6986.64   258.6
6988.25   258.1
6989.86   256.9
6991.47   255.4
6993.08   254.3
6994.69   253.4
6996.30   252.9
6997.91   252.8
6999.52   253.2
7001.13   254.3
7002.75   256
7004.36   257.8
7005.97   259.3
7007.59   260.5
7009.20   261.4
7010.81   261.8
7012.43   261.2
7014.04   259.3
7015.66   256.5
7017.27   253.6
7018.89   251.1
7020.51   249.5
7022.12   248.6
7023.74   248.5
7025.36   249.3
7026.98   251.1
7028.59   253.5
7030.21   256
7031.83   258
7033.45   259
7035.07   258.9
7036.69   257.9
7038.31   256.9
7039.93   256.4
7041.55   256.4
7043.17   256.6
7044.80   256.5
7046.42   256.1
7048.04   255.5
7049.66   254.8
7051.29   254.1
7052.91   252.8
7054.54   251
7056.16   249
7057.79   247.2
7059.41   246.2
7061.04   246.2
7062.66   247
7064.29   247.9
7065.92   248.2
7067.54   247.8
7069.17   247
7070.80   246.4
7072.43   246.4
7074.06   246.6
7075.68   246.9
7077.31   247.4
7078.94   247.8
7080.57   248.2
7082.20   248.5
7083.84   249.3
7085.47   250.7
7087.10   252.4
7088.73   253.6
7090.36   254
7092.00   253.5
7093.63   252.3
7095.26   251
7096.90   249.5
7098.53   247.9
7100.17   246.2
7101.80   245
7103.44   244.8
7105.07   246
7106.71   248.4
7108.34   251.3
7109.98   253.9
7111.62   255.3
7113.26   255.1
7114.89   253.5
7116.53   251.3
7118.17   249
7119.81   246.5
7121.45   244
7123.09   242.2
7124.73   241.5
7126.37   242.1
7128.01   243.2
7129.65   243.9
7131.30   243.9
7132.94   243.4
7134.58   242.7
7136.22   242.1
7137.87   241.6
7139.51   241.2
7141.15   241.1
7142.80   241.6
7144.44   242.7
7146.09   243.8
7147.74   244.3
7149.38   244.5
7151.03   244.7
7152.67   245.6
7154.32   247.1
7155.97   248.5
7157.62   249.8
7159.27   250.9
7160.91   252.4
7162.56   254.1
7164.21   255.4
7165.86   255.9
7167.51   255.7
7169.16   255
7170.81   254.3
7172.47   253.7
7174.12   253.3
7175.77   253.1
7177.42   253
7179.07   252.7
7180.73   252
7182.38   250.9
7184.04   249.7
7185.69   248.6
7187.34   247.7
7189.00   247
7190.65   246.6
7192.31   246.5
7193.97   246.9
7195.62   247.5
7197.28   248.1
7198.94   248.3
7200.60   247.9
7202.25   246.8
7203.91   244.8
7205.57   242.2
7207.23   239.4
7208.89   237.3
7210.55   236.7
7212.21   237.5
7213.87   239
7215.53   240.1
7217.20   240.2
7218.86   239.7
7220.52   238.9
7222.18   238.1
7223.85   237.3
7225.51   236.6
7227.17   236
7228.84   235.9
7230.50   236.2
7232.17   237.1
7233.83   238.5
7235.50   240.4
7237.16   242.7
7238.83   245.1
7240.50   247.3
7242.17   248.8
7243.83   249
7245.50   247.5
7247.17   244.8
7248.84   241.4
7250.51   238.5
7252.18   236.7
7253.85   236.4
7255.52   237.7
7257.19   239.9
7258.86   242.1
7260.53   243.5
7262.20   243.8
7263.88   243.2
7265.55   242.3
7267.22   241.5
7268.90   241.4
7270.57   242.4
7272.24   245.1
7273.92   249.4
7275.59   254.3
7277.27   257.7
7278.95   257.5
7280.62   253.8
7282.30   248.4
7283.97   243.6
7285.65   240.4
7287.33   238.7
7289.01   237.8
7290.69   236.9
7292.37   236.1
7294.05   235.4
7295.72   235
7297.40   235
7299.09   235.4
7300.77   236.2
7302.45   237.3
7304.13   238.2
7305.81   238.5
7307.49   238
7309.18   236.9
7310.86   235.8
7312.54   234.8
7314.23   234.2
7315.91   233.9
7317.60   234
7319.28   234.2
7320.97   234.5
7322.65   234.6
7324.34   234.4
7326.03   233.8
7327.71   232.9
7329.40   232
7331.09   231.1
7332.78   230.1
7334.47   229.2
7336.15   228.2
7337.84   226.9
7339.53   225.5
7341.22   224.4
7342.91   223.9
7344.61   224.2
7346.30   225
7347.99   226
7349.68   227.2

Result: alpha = 242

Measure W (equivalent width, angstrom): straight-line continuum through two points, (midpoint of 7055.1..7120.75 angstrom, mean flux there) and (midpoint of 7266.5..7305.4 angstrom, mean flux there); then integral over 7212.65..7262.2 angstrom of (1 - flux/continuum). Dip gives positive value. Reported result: 0.7 angstrom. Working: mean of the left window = 249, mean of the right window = 242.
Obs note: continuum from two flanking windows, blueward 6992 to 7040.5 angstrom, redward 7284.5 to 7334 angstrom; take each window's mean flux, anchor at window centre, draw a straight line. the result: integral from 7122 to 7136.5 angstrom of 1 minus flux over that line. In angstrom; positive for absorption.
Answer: 0.3 angstrom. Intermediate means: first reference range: 255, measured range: 243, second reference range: 235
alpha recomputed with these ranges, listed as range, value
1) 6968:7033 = 255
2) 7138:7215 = 247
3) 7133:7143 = 242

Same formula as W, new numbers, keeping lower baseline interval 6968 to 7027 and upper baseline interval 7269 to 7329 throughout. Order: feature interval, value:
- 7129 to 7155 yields 0.4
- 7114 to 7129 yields 0.2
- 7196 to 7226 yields 0.4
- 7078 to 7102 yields 0.0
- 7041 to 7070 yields 0.1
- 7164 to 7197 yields -0.7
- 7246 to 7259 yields 0.1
